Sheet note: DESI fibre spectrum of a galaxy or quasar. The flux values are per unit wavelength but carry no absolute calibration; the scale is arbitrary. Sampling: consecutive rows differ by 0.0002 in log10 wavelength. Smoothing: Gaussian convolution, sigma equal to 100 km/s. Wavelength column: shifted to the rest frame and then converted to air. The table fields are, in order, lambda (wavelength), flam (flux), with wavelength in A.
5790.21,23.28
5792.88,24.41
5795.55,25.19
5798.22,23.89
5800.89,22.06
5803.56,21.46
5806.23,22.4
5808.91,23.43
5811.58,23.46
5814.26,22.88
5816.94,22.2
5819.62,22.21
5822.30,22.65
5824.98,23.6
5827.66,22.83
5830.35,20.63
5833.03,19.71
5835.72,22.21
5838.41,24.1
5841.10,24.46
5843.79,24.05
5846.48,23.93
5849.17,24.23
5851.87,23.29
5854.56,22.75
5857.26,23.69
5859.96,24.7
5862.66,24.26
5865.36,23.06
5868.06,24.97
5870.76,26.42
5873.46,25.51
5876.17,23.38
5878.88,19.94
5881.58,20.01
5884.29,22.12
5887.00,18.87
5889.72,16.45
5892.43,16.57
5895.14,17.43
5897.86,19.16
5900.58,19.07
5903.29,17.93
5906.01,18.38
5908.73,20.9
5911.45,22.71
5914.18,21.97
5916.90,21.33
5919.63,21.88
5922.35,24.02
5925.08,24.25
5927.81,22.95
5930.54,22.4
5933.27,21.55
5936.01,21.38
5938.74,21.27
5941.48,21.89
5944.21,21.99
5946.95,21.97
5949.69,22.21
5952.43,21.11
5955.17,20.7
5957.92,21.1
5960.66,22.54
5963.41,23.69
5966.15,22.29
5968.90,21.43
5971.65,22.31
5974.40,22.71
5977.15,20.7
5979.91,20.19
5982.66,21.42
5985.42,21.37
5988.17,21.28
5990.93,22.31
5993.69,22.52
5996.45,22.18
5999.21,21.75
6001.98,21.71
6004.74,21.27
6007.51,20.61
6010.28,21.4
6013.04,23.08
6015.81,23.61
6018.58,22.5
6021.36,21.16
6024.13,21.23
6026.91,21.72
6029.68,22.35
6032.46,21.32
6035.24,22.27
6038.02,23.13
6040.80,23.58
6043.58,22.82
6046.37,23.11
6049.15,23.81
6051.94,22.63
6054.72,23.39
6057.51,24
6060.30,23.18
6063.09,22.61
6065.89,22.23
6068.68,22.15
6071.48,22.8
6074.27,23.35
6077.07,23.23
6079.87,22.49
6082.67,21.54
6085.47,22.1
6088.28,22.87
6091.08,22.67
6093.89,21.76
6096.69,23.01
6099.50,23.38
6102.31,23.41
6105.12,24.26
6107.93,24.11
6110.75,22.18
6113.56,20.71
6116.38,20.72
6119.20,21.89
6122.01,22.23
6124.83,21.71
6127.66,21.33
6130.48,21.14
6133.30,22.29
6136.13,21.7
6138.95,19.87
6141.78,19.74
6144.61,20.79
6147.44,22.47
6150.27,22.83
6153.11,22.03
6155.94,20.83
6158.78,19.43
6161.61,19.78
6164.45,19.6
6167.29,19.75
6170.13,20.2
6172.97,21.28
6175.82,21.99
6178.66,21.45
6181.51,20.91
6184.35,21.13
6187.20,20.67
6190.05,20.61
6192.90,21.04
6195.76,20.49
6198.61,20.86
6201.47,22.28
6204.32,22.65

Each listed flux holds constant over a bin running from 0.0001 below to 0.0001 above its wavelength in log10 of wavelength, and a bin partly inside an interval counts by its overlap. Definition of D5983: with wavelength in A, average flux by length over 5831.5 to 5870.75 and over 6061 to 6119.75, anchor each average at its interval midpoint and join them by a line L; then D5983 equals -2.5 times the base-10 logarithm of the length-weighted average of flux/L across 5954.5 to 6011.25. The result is 0.065 mag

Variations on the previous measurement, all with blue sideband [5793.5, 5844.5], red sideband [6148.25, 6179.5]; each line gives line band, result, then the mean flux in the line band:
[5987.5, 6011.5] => 0.01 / 21.7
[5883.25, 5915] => 0.16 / 19.2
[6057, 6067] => -0.07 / 22.9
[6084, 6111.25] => -0.09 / 23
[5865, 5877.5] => -0.10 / 24.8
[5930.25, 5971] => 0.01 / 21.8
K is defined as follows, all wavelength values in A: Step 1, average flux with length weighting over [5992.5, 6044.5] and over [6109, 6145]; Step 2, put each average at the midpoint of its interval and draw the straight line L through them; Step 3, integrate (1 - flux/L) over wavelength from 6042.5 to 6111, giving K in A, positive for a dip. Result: -4.0 A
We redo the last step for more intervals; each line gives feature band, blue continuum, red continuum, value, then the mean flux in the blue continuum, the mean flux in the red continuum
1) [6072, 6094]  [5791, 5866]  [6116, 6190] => -1.1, 23.1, 21.1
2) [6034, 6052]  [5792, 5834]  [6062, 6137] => -0.5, 22.7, 22.4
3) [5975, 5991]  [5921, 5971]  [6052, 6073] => 0.9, 22.2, 22.9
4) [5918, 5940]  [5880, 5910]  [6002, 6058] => -3.1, 18.8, 22.4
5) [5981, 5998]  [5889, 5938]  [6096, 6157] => -0.6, 20.6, 21.9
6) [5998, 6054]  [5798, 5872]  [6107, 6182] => -0.8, 23.2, 21.2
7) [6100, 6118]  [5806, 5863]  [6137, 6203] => -1.1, 23.1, 20.9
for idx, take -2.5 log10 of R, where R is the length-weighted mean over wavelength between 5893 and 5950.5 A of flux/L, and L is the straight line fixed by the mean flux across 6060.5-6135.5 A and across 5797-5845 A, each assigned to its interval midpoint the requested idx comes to 0.068 mag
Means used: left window 22.7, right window 22.4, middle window 21.2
